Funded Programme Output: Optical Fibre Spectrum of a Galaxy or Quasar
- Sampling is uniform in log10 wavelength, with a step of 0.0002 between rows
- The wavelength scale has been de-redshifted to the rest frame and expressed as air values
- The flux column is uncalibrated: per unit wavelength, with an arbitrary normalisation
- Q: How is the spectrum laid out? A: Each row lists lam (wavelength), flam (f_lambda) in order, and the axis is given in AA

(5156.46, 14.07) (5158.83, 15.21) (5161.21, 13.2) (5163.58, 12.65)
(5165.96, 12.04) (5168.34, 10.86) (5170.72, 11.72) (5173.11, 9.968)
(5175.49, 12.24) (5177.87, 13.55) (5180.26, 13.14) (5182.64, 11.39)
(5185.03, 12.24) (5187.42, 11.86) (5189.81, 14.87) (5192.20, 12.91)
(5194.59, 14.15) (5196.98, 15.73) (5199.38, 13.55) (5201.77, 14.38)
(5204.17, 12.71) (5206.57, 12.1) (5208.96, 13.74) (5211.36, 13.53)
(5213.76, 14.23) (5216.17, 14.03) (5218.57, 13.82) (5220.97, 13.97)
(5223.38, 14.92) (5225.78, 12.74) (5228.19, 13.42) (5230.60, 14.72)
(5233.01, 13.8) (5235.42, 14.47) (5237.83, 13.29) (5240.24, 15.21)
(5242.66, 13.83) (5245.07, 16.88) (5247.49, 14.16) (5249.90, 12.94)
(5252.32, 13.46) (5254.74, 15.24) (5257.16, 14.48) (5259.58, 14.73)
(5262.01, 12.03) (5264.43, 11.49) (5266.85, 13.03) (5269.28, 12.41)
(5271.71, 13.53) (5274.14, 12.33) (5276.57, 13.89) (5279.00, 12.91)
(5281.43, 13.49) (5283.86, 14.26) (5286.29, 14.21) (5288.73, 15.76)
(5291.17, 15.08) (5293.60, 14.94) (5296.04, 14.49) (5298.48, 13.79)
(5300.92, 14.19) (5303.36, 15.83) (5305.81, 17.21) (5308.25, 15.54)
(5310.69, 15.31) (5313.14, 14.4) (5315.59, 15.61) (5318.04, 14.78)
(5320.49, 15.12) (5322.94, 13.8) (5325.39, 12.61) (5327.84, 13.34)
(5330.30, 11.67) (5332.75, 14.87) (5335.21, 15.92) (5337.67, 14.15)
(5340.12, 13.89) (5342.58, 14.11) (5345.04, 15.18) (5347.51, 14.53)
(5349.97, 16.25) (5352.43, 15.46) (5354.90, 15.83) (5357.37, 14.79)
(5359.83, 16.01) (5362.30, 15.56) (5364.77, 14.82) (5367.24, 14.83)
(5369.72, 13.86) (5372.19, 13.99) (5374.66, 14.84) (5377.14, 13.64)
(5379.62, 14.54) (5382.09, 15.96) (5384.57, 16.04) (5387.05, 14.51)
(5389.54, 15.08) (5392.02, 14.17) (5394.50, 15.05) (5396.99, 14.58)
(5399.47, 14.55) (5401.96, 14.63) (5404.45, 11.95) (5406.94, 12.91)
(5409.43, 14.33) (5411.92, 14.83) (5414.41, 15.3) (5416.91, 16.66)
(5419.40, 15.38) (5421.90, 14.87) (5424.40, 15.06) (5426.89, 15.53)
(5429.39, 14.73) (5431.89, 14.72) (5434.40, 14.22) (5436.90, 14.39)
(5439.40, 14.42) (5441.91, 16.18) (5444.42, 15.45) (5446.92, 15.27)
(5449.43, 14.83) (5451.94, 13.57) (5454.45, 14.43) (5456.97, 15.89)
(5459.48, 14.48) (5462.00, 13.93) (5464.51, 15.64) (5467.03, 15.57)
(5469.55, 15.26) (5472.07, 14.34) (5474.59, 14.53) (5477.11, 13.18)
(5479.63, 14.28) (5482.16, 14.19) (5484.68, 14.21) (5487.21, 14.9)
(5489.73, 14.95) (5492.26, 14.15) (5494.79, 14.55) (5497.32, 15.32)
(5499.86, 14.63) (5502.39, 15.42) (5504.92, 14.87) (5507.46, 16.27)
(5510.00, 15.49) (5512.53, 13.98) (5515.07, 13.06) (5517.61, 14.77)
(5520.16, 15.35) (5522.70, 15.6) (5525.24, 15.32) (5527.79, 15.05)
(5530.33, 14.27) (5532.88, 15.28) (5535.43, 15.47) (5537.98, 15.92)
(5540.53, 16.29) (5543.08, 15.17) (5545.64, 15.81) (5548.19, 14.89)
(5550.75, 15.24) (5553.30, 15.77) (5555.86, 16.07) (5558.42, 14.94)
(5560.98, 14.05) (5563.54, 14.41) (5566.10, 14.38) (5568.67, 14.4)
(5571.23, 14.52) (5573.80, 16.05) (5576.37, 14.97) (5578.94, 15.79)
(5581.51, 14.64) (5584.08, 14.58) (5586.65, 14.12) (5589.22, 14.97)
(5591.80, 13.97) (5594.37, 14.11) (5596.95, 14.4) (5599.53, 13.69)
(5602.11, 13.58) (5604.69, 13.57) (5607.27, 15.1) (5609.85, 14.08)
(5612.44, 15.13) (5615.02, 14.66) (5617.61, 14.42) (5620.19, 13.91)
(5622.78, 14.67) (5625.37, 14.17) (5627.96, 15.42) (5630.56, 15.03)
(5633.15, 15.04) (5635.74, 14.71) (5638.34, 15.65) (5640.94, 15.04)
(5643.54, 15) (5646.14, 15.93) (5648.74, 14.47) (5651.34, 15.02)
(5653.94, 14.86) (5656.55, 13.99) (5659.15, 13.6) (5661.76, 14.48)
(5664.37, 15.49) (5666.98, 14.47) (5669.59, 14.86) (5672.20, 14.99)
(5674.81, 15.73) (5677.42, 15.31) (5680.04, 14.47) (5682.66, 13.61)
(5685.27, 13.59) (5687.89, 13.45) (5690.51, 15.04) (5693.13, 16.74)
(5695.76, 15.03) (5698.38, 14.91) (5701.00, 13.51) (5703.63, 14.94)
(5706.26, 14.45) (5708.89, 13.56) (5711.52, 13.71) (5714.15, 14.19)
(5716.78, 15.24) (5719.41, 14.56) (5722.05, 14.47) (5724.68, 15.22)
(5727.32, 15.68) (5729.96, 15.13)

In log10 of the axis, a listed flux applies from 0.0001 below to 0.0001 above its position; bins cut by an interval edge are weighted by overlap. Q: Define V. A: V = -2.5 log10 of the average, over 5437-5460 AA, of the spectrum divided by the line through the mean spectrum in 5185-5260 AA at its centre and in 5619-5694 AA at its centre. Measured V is -0.04 mag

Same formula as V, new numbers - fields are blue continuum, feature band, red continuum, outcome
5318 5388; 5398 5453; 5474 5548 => 0.00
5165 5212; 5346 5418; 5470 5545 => -0.06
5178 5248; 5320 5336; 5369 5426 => 0.04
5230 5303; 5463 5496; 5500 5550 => 0.03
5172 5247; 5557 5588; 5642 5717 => -0.03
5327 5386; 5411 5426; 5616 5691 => -0.04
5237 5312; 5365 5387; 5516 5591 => -0.01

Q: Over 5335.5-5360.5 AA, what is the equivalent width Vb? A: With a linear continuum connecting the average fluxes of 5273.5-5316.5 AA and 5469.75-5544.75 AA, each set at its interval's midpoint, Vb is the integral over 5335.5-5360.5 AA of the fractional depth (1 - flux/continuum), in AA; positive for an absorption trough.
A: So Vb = -0.56 AA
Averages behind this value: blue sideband 14.7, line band 15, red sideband 14.9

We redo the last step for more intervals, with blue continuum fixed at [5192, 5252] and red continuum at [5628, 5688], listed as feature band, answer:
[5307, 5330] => -0.4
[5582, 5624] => 1.0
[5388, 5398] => -0.3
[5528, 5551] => -1.3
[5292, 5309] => -1.2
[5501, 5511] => -0.7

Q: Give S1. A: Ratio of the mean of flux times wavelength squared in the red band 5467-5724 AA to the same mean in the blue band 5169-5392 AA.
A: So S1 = 1.17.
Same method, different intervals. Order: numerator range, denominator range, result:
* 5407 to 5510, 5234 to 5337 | 1.12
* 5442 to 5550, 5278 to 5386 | 1.08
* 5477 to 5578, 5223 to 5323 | 1.15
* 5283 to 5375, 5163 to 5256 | 1.15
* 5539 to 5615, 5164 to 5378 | 1.18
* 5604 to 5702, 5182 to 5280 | 1.26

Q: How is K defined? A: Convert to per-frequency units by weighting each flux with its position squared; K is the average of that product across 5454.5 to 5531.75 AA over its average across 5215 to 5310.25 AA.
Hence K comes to 1.14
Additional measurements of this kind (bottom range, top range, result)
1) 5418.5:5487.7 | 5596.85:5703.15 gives 1.07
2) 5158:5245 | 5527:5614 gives 1.27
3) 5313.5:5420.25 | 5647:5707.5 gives 1.12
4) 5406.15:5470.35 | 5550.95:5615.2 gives 1.03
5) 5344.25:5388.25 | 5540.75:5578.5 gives 1.08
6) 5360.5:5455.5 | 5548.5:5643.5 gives 1.07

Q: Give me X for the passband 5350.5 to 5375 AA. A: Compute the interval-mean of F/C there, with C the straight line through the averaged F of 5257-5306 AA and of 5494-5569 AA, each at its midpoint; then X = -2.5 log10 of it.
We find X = -0.05 mag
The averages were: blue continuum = 13.9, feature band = 15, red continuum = 15.1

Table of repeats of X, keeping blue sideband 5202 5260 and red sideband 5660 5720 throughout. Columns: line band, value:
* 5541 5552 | -0.07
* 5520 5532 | -0.05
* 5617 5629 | 0.00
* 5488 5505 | -0.04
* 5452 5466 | -0.03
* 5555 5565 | -0.03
